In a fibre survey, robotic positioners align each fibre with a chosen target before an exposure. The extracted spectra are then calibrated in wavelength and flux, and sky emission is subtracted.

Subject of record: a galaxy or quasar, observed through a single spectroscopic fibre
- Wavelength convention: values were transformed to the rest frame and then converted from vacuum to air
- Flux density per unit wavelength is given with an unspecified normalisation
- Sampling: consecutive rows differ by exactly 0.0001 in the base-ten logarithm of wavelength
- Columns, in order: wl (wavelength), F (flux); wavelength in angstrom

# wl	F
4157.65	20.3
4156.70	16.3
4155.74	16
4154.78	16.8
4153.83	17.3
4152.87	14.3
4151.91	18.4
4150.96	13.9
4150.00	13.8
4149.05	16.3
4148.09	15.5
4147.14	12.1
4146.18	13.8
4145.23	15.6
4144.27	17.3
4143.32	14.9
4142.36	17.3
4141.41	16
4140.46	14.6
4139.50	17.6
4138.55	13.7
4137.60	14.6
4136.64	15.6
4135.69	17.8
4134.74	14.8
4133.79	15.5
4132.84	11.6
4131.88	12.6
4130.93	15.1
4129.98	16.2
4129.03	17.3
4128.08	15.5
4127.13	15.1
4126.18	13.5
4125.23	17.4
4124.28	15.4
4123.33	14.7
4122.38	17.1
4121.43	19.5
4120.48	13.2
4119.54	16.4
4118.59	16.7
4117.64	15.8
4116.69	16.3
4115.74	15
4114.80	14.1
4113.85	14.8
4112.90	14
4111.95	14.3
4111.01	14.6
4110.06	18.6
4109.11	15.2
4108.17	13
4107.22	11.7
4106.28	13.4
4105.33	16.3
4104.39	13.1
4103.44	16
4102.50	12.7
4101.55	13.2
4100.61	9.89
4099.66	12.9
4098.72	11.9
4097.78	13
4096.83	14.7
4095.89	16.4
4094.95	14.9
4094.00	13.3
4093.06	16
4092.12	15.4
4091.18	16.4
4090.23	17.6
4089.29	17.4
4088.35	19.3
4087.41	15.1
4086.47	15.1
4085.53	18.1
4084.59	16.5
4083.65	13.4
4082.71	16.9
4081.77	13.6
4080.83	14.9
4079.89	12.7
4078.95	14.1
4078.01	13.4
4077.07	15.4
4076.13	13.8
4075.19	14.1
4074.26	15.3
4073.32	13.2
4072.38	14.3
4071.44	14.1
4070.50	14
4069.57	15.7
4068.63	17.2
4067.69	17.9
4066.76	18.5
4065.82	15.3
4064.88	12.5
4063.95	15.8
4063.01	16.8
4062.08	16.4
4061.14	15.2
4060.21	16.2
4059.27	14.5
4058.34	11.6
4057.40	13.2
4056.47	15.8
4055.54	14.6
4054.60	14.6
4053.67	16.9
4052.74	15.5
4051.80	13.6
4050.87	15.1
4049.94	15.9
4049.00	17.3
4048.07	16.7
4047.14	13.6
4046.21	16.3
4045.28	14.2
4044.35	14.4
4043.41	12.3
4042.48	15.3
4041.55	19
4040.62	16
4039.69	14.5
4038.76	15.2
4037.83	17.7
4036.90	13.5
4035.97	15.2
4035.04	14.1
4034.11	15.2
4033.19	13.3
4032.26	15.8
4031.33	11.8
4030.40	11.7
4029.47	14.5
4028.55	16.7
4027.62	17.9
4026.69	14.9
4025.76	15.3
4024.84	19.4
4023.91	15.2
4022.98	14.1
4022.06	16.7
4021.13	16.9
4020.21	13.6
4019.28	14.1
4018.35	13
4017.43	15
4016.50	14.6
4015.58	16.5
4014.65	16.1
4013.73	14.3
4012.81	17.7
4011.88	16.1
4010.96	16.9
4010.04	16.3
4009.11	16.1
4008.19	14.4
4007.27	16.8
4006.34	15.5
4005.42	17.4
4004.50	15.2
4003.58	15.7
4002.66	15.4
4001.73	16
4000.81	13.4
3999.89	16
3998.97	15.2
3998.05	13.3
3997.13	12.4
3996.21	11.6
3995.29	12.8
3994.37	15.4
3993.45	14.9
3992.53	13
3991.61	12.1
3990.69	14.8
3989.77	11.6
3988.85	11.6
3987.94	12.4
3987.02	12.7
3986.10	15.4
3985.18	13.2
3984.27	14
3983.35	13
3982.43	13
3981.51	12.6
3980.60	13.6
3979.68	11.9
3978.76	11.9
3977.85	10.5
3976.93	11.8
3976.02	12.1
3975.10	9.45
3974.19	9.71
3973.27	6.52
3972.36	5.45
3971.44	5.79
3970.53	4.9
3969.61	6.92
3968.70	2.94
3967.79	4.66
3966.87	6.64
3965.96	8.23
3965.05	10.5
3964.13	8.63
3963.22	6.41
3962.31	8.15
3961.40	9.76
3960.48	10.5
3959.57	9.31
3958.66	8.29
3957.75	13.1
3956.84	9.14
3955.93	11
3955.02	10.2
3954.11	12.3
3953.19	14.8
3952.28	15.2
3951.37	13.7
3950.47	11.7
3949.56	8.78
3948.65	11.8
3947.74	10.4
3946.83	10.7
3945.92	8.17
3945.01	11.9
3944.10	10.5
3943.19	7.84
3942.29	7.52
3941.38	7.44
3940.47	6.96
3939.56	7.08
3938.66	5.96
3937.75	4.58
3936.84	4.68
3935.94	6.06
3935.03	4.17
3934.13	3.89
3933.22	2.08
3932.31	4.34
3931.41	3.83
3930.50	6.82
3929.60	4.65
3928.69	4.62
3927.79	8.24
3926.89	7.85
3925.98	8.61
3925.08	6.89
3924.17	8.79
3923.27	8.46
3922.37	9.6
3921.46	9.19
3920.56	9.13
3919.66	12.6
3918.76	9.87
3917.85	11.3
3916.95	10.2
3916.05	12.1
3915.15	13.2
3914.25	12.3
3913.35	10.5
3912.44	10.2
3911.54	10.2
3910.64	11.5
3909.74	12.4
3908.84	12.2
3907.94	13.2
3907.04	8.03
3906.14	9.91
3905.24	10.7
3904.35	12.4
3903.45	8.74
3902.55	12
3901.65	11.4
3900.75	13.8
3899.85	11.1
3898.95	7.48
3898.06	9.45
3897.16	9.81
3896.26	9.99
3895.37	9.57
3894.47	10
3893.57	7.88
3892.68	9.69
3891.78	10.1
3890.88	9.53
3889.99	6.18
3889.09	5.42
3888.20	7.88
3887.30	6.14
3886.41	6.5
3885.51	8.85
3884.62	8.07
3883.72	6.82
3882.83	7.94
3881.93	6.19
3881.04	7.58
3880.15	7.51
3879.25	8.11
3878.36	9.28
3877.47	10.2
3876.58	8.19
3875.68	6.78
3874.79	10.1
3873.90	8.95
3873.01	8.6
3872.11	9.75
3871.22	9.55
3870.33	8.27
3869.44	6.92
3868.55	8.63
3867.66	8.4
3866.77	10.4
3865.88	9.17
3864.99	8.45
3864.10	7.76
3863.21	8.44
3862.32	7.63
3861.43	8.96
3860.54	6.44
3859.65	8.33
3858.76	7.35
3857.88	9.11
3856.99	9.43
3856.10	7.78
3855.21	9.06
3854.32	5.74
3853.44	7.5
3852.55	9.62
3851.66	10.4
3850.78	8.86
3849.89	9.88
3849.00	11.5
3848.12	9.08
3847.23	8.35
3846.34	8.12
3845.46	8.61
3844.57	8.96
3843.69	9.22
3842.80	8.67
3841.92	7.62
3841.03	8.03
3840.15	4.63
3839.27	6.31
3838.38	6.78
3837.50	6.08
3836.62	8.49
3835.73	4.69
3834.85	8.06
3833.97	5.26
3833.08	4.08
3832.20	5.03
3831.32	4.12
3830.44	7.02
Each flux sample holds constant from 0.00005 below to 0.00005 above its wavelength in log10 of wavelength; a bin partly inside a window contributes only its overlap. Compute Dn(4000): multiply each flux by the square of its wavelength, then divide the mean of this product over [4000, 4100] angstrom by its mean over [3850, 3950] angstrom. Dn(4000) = 1.9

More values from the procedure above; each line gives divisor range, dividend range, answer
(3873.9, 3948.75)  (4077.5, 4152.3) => 1.92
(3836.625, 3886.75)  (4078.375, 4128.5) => 2.05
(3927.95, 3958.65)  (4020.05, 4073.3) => 1.92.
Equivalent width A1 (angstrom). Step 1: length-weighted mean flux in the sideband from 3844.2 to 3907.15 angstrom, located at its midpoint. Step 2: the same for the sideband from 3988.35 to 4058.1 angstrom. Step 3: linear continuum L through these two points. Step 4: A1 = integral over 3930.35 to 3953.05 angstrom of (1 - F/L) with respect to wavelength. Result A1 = 7.2 angstrom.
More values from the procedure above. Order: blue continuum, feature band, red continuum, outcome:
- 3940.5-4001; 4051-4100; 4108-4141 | -4.2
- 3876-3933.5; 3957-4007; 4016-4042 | 5.9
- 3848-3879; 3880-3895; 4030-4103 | 2.6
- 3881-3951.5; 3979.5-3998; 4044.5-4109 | -2.5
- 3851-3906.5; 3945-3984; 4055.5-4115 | 4.7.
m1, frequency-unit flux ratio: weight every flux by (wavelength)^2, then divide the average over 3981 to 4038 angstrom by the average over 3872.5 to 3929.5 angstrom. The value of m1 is 1.7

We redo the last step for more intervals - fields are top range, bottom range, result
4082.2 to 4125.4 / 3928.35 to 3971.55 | 2.01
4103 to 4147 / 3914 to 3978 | 1.94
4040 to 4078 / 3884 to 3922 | 1.64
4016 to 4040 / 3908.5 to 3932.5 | 1.71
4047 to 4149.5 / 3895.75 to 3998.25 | 1.65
